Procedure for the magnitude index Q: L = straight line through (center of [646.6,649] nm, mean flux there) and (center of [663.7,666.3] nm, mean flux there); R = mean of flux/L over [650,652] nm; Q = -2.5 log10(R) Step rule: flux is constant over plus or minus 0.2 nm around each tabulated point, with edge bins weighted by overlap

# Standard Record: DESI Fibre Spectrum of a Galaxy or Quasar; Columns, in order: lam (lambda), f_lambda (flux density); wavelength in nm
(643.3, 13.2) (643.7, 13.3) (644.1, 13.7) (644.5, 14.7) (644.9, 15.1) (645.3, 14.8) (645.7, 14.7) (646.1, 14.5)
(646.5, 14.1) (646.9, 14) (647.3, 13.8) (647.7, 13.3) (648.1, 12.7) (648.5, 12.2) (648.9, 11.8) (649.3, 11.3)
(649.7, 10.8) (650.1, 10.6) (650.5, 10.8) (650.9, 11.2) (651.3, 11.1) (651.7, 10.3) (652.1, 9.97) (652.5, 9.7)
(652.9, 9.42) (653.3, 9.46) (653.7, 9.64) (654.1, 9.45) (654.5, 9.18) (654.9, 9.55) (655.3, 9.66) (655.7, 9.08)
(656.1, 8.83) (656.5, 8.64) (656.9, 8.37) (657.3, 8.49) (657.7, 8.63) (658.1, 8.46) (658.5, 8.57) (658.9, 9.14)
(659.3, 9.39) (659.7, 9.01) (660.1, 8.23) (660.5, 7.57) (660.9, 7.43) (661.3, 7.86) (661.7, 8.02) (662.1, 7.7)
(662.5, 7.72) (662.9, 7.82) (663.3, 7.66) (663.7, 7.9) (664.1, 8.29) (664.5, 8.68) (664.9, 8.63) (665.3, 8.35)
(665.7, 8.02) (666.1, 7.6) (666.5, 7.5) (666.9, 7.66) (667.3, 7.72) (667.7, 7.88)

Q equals 0.13 mag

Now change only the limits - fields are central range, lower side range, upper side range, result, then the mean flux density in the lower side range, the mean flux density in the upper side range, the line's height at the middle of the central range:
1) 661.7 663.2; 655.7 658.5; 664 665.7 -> 0.096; 8.61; 8.44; 8.49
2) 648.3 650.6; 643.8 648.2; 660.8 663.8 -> 0.138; 14.1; 7.77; 12.8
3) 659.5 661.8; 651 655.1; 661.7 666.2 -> 0.073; 9.81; 8.04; 8.58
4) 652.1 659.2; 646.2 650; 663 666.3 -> 0.164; 12.7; 8.13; 10.6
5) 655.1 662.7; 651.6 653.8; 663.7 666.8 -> 0.060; 9.73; 8.12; 8.93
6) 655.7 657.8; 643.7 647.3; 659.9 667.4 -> 0.198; 14.4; 7.92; 10.4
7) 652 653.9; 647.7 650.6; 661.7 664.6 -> 0.107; 11.6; 7.95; 10.6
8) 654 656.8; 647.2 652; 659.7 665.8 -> 0.097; 11.6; 8.02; 10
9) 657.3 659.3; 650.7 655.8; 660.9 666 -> 0.023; 9.84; 8.02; 8.94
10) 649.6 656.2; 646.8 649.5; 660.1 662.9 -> 0.104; 12.7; 7.76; 10.9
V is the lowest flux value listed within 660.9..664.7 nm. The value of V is 7.66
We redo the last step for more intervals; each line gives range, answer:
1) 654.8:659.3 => 8.37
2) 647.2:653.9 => 9.42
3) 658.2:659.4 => 8.57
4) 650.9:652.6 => 9.7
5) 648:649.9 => 10.8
